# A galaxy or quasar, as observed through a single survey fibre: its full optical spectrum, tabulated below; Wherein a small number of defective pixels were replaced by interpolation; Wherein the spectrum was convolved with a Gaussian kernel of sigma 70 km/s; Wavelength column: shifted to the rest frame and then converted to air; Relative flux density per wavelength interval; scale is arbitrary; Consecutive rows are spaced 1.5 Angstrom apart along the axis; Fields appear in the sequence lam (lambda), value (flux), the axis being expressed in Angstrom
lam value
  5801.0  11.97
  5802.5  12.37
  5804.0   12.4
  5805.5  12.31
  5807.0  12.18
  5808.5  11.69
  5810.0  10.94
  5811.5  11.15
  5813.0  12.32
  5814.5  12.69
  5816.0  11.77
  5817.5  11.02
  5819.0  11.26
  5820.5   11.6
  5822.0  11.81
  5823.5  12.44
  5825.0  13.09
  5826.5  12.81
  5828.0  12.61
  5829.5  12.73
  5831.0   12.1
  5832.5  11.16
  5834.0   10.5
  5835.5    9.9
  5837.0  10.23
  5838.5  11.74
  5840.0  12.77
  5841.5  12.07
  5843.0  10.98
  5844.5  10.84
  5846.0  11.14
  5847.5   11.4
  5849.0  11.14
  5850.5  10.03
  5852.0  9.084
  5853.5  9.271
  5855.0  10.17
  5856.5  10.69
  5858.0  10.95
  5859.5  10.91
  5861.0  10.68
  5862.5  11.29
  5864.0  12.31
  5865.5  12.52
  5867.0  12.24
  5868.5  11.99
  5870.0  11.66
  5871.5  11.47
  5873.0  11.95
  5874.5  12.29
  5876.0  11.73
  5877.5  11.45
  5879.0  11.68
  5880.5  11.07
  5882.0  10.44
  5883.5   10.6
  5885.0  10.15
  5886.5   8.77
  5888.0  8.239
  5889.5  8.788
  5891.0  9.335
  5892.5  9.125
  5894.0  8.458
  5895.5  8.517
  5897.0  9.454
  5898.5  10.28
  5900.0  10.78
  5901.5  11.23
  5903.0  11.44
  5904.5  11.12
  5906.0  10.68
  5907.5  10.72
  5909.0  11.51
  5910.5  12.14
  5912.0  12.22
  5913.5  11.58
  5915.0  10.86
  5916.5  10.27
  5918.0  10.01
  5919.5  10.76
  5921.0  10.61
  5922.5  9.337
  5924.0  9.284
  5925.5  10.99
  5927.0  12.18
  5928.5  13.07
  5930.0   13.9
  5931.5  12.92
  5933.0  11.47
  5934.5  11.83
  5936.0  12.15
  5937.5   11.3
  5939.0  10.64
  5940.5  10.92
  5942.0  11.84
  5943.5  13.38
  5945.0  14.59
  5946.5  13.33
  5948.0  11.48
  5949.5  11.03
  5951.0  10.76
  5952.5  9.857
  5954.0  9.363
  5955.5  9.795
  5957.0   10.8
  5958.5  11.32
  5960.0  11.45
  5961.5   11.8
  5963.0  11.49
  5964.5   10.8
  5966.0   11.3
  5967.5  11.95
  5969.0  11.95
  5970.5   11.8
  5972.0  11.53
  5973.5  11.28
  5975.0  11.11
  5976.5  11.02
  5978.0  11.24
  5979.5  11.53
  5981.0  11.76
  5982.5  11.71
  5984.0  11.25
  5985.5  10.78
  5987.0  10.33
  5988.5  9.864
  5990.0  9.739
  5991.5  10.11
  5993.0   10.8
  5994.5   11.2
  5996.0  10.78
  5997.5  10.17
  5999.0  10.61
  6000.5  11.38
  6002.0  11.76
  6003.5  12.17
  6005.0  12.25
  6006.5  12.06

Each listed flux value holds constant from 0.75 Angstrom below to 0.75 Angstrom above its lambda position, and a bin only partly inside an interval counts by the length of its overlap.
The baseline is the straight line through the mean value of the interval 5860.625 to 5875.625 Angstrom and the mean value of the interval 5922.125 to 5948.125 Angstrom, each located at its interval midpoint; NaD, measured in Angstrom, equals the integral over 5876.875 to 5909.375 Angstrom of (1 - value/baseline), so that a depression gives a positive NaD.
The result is 4.8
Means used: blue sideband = 11.9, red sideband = 12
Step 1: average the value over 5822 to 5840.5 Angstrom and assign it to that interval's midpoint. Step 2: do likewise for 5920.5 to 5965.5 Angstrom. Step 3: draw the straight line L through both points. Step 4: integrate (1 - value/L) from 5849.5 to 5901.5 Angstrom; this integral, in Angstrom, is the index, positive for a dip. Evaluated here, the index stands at 5.0 Angstrom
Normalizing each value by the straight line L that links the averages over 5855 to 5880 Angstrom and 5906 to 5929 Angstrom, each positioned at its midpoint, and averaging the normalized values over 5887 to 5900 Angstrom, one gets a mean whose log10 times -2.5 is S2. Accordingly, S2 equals 0.230 mag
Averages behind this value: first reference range 11.6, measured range 9.12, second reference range 11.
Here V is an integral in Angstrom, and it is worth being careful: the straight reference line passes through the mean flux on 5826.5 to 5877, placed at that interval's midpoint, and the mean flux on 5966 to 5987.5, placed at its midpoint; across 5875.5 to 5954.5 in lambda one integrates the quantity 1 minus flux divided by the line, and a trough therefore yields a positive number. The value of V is 2.86 Angstrom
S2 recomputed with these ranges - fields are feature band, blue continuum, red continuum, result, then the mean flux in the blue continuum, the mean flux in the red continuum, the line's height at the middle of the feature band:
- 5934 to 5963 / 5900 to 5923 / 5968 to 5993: -0.04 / 11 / 11.1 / 11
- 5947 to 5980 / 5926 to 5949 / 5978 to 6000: 0.04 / 12.3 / 10.8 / 11.5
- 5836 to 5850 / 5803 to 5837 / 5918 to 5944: 0.04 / 11.8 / 11.5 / 11.7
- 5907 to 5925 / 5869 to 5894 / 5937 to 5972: 0.02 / 10.5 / 11.4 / 10.9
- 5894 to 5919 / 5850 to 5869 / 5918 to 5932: 0.05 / 10.9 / 11.3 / 11.2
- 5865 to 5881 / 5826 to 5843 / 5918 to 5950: -0.01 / 11.6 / 11.7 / 11.7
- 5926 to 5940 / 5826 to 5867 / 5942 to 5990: -0.08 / 11.2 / 11.3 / 11.3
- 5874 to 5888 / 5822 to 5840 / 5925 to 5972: 0.10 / 11.8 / 11.7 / 11.7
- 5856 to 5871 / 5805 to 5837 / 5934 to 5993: 0.01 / 11.8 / 11.3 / 11.6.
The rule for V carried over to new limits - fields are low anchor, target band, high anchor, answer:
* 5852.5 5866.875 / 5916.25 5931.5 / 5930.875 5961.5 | 0.30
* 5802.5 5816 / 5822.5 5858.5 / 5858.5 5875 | 1.81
